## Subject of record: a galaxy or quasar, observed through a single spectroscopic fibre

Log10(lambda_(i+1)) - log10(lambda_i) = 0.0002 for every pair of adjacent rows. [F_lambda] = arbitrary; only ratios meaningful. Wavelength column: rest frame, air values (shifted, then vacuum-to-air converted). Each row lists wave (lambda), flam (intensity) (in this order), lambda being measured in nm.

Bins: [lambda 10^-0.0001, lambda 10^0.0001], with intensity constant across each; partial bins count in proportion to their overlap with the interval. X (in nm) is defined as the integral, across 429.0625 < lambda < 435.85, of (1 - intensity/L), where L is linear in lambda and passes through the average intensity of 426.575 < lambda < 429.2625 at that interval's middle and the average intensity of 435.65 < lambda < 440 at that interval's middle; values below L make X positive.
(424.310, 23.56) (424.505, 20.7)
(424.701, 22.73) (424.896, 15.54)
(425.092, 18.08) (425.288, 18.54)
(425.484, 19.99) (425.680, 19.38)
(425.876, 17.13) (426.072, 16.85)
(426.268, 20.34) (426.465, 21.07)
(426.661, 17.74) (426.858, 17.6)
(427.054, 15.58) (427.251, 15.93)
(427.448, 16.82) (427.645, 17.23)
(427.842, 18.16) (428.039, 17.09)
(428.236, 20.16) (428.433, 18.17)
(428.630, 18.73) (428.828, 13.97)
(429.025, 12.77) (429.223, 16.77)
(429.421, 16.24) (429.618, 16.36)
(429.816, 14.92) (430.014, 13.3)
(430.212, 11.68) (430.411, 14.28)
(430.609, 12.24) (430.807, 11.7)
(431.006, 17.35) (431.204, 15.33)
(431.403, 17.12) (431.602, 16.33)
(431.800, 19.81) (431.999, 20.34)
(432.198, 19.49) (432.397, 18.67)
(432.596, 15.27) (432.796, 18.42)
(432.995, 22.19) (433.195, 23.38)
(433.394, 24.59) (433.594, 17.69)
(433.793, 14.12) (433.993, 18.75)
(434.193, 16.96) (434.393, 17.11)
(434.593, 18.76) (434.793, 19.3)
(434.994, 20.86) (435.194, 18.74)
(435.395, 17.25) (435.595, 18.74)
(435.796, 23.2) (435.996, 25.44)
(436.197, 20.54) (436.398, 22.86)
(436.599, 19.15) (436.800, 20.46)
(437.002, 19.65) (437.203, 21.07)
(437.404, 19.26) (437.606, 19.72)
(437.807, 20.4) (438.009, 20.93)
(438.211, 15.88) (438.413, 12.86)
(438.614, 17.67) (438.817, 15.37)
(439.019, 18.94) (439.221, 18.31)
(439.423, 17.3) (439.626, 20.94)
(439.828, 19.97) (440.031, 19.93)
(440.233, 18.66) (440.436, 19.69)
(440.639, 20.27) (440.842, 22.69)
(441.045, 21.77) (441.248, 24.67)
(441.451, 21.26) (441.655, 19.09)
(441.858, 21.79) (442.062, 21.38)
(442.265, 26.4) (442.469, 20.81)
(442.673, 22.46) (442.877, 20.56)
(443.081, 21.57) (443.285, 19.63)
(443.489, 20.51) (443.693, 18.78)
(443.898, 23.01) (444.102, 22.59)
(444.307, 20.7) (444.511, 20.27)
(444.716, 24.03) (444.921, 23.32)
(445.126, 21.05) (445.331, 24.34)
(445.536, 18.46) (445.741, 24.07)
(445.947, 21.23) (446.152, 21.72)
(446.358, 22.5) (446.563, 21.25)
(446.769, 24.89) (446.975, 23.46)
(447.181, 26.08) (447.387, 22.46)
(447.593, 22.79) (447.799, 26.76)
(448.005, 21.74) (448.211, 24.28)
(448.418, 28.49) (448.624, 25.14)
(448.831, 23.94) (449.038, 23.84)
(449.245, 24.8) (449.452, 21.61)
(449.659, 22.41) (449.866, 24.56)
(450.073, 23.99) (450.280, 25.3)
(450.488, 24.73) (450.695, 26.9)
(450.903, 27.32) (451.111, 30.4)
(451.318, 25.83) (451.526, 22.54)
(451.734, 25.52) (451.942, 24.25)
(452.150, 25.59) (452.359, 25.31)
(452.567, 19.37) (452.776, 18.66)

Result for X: 0.241 nm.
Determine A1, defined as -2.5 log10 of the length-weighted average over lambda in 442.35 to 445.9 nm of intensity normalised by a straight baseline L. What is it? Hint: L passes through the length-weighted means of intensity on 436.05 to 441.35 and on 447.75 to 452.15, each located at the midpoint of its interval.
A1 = 0.03 mag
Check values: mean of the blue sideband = 19.6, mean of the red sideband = 25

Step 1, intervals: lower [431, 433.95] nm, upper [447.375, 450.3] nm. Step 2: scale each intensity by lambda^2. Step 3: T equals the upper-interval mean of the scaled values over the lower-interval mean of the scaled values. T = 1.39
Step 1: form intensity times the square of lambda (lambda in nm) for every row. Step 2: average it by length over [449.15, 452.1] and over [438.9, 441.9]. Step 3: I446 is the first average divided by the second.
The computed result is 1.3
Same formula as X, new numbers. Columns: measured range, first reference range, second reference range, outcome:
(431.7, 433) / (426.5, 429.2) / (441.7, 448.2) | -0.04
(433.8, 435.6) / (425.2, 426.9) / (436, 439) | 0.08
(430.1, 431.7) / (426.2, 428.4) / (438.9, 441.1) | 0.34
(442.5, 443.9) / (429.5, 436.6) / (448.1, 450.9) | 0.09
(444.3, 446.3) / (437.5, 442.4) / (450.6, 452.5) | 0.05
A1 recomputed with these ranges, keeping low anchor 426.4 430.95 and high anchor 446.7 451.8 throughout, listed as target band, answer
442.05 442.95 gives -0.03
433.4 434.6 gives 0.03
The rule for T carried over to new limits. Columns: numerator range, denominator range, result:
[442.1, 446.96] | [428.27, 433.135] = 1.42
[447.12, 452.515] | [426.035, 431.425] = 1.68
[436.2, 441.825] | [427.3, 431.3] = 1.31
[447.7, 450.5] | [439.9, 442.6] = 1.18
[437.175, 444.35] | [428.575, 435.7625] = 1.22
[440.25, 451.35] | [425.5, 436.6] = 1.38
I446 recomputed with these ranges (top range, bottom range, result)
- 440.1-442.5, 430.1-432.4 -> 1.40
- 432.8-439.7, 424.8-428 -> 1.13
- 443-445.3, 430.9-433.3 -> 1.22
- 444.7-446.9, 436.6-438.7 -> 1.23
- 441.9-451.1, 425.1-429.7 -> 1.44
